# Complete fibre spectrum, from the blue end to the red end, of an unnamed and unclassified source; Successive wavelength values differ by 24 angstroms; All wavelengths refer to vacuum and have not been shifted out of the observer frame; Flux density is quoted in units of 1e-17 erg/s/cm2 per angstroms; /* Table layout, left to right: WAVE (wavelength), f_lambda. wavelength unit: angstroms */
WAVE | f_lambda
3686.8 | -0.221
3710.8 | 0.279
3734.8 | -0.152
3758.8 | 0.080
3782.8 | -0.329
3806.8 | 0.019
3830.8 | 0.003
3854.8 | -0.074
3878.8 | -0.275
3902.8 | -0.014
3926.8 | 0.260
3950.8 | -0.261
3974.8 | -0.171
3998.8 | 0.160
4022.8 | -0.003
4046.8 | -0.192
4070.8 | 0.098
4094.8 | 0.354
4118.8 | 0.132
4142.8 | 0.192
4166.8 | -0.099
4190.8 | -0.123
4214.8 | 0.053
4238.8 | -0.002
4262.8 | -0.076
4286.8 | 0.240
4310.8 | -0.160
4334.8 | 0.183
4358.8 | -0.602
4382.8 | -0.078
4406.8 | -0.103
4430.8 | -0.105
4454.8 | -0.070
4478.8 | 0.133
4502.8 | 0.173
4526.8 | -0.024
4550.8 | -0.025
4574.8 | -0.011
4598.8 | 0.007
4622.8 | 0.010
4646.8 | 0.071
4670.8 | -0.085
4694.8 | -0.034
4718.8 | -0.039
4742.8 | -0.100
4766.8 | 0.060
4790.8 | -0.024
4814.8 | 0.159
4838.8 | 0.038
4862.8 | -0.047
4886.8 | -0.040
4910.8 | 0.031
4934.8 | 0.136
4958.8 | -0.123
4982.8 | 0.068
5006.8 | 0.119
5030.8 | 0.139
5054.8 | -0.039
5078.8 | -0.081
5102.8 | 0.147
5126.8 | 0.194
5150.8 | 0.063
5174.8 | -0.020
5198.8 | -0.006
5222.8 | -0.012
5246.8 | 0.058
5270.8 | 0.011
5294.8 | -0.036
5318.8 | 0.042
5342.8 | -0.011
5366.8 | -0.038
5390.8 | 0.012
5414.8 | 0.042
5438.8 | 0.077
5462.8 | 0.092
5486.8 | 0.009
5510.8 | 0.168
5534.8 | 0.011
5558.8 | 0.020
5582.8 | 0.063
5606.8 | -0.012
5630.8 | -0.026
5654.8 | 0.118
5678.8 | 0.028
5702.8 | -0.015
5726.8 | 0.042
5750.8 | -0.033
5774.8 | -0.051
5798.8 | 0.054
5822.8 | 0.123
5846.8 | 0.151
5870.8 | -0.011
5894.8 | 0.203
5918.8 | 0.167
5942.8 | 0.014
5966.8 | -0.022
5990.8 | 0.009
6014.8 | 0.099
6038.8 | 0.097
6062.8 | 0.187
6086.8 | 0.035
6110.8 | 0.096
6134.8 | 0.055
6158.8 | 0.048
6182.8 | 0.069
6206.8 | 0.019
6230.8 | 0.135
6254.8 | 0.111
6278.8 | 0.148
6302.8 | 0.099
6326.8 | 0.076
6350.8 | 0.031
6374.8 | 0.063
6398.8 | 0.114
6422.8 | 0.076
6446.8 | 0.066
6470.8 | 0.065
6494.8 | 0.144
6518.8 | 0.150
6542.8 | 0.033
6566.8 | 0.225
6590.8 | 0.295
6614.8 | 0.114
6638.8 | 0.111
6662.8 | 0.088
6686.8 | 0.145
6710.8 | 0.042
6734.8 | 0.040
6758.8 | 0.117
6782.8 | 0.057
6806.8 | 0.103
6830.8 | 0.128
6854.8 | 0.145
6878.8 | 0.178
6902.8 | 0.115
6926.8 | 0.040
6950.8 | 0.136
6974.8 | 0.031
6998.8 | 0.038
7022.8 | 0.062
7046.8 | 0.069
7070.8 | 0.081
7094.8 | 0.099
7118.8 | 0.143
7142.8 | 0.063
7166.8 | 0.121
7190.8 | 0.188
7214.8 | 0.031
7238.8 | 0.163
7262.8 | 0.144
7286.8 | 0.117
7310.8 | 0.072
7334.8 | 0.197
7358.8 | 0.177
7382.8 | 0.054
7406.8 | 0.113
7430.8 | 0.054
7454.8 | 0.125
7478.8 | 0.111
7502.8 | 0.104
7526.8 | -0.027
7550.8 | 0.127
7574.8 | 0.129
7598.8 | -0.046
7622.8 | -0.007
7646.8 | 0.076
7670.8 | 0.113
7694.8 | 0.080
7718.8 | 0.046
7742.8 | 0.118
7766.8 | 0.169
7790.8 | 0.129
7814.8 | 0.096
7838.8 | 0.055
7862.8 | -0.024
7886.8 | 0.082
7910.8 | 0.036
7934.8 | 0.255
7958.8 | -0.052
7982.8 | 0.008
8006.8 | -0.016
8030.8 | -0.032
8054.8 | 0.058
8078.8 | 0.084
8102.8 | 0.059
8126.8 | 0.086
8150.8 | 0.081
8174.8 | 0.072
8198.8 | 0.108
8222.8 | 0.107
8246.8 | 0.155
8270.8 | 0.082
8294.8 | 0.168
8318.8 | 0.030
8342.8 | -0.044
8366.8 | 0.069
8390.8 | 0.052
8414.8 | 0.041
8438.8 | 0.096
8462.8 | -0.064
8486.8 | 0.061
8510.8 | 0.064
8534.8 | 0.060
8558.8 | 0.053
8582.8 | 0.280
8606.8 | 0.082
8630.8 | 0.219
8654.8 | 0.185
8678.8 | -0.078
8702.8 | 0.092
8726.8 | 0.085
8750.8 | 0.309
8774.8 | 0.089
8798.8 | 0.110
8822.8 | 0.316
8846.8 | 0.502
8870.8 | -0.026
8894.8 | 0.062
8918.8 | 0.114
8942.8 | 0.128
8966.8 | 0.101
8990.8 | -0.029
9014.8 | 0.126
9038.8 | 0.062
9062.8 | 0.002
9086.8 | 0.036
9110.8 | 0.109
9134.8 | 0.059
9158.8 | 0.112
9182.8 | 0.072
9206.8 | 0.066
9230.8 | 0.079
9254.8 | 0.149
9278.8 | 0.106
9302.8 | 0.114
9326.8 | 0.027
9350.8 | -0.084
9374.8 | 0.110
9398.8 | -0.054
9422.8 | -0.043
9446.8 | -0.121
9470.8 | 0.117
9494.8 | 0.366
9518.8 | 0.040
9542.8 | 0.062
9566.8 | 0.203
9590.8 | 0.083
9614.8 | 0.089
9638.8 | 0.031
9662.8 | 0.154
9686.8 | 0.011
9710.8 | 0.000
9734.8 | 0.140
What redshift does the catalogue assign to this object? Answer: 0.764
